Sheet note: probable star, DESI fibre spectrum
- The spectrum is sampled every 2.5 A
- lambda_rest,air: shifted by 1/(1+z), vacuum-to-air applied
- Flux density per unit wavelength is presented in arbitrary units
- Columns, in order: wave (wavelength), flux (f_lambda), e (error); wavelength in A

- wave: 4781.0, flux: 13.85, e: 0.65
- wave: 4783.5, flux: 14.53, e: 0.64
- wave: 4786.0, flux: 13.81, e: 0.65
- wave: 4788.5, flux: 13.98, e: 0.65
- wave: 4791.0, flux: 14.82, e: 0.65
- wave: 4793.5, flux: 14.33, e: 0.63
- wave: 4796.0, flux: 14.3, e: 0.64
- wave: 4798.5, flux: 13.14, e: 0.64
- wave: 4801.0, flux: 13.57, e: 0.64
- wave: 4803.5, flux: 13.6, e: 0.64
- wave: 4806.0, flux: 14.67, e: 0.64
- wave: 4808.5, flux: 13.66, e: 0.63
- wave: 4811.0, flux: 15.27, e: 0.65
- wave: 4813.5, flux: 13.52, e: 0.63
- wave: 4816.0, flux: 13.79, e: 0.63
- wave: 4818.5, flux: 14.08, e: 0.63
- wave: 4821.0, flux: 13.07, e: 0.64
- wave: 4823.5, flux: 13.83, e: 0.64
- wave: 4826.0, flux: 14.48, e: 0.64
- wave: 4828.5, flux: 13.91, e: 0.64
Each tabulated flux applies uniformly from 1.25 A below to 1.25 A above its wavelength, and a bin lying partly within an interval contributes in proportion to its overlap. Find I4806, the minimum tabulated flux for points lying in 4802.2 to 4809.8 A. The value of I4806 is 13.6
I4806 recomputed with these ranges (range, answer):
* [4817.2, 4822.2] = 13.07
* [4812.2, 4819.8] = 13.52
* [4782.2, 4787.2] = 13.81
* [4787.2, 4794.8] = 13.98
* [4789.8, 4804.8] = 13.14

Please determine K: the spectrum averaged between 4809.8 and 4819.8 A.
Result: 14.2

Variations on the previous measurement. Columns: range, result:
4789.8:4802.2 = 14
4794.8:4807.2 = 13.9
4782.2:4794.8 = 14.3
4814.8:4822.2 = 13.6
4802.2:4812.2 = 14.3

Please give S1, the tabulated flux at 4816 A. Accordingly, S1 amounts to 13.79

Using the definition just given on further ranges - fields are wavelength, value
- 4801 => 13.57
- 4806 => 14.67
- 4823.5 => 13.83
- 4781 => 13.85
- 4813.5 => 13.52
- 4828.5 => 13.91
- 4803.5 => 13.6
